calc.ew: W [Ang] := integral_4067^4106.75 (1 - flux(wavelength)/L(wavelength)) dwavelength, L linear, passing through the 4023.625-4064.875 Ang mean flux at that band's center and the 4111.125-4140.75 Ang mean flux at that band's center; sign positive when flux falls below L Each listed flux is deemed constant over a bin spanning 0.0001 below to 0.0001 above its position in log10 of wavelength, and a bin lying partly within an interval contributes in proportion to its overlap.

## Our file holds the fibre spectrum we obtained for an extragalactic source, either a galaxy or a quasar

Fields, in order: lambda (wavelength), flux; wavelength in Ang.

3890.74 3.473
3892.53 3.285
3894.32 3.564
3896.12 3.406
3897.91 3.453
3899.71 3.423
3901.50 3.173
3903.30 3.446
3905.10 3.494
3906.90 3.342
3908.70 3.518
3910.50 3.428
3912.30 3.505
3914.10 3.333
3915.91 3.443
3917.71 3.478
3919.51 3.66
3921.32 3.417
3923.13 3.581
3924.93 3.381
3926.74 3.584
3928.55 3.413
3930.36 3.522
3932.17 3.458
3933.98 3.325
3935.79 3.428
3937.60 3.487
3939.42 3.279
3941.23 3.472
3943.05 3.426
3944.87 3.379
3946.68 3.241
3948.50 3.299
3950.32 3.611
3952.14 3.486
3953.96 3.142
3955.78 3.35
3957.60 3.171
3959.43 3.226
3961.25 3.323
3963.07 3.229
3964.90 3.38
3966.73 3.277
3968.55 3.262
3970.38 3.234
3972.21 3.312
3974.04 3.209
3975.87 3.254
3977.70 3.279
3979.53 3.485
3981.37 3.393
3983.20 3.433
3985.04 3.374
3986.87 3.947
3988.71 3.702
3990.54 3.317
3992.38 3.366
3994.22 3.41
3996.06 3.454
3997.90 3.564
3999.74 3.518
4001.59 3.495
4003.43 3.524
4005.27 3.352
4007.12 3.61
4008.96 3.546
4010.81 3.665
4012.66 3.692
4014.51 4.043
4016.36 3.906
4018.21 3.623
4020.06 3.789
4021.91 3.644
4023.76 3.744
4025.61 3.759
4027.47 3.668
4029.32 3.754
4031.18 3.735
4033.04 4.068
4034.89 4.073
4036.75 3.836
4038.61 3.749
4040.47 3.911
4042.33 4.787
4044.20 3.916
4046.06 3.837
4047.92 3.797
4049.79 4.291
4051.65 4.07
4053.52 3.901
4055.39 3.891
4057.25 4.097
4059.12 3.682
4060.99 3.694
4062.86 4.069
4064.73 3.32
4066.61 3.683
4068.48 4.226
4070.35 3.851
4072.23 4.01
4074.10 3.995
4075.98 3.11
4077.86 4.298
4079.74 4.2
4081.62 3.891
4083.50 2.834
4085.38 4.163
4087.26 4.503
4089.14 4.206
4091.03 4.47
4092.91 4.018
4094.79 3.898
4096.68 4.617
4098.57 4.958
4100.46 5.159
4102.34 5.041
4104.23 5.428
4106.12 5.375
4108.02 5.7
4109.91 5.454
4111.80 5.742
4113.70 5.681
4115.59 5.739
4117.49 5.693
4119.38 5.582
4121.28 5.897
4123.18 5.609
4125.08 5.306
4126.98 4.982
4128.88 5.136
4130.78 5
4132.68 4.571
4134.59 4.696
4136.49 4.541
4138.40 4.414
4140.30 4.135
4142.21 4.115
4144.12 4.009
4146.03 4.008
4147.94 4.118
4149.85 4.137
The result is 2.6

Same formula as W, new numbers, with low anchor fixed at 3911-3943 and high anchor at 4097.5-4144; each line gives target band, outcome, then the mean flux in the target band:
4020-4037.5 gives 2.2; 3.81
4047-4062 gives 2.1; 3.93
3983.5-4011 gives 3.7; 3.52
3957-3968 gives 1.4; 3.27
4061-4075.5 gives 2.6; 3.84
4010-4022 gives 1.3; 3.77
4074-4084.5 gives 2.4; 3.7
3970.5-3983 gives 1.8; 3.32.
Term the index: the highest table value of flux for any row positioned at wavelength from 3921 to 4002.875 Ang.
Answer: 3.947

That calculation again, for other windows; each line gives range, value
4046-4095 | 4.503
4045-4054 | 4.291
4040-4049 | 4.787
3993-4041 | 4.073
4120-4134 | 5.897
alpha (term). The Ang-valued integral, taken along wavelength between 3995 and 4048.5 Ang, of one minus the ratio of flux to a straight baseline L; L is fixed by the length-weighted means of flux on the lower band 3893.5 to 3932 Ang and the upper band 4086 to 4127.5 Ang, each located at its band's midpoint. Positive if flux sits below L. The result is 7.79 Ang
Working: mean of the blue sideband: 3.45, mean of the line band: 3.76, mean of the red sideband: 5.13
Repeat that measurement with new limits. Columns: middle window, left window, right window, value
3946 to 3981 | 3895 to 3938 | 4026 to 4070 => 3.0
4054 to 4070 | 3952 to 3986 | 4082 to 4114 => 1.9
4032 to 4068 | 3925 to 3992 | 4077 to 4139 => 3.0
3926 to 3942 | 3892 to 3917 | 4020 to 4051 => 0.4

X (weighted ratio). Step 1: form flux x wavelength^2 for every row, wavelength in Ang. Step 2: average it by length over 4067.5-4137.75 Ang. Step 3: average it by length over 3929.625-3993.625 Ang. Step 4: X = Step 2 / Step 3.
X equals 1.5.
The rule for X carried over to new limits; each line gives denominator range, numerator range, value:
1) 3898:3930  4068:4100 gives 1.29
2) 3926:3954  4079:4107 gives 1.41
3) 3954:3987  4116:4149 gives 1.57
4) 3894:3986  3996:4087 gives 1.18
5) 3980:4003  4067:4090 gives 1.17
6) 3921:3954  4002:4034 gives 1.13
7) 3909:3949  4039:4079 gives 1.22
